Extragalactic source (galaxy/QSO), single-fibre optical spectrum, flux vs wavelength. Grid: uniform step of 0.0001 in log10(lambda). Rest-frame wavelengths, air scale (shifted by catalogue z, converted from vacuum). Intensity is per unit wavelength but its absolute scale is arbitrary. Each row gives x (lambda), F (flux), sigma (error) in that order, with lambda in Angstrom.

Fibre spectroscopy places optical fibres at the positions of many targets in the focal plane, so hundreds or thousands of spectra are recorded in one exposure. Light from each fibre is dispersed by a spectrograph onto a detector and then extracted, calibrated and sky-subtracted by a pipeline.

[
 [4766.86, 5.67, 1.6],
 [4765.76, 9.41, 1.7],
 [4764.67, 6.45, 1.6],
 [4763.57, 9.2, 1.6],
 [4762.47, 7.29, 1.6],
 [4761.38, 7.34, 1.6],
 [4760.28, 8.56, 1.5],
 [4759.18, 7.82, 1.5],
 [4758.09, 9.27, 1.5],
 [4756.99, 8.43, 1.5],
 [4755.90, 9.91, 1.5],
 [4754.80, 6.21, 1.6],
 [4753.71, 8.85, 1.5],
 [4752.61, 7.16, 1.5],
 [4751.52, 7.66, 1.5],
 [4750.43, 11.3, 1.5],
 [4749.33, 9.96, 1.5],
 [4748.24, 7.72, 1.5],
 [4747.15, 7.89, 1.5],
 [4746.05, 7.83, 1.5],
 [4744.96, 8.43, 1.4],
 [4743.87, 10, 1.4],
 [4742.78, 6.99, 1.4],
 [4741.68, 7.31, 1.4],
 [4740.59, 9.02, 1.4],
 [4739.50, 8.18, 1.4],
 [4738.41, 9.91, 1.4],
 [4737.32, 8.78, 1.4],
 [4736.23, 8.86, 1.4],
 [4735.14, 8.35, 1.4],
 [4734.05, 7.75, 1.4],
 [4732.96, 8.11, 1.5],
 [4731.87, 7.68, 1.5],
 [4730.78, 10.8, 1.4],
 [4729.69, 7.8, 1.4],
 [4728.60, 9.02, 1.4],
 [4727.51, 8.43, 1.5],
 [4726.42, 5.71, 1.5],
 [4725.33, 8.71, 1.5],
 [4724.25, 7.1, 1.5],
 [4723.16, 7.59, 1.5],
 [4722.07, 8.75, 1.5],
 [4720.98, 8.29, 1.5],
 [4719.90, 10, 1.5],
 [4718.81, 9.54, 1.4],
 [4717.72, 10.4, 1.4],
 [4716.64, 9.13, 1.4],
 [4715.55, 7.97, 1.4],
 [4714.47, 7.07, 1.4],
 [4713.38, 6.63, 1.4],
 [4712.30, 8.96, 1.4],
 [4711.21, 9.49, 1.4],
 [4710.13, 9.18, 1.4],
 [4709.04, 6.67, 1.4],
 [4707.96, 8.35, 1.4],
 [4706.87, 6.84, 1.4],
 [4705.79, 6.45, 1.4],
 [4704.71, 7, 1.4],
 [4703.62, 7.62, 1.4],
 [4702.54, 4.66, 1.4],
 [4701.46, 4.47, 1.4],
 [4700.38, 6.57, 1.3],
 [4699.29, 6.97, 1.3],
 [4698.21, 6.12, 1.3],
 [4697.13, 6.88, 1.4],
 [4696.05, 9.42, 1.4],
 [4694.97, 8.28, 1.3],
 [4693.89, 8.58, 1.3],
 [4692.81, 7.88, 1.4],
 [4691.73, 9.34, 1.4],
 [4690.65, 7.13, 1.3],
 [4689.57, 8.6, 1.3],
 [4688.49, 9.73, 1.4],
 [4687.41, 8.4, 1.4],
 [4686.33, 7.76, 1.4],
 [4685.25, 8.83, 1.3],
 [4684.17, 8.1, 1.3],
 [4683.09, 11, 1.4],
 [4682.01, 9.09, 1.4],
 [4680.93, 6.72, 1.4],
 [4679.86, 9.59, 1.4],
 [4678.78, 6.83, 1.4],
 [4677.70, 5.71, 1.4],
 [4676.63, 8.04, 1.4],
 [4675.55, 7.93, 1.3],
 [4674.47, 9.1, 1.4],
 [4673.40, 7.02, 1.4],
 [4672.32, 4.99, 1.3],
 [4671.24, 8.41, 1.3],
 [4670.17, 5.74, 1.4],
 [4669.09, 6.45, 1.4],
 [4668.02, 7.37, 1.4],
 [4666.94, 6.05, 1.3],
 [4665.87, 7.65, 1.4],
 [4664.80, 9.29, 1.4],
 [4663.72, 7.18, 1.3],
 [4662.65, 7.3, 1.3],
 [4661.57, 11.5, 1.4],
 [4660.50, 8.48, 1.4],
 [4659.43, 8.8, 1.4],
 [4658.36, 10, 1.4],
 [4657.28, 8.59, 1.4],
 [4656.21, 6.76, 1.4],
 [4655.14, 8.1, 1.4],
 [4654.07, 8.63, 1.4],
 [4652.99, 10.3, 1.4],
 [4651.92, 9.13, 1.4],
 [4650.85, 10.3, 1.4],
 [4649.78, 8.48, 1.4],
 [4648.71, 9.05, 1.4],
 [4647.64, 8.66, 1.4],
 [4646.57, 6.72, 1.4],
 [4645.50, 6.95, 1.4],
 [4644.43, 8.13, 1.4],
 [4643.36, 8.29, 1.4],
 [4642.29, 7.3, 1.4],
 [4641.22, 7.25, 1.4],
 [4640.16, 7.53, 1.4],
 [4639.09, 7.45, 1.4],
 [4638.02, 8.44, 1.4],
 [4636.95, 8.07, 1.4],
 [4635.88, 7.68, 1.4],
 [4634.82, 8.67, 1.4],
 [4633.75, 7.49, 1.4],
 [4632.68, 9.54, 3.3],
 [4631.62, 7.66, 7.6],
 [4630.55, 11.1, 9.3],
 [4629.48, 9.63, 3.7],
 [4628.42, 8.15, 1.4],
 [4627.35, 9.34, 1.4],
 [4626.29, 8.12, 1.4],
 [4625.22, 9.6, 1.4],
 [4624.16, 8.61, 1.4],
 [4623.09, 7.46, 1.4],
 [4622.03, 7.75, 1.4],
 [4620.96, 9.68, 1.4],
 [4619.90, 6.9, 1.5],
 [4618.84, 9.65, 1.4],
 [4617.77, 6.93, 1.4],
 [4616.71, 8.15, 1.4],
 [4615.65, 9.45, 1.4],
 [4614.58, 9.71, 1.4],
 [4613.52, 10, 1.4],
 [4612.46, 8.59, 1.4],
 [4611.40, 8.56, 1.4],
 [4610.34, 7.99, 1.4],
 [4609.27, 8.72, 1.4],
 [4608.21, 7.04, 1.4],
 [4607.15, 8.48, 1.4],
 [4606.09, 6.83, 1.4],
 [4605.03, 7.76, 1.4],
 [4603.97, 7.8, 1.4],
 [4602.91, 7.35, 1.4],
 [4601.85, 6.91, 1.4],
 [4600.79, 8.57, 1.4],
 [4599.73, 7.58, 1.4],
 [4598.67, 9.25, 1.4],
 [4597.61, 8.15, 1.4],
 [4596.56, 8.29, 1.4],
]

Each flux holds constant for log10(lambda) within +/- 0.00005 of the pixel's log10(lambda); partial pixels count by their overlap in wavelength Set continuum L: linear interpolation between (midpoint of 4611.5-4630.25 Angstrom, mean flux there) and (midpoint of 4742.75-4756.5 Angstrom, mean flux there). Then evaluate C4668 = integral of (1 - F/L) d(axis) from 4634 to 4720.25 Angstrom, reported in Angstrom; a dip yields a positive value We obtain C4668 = 6.4 Angstrom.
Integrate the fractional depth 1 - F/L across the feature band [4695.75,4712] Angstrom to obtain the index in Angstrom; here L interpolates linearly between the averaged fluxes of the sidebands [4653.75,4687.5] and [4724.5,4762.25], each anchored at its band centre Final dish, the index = 2.1 Angstrom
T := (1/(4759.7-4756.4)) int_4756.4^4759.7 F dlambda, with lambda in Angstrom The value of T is 8.55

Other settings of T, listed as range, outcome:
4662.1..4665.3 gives 7.89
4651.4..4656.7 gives 8.59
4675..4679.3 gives 7.13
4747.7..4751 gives 9.65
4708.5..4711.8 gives 8.44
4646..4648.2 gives 7.69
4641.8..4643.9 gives 7.8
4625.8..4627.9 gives 8.74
